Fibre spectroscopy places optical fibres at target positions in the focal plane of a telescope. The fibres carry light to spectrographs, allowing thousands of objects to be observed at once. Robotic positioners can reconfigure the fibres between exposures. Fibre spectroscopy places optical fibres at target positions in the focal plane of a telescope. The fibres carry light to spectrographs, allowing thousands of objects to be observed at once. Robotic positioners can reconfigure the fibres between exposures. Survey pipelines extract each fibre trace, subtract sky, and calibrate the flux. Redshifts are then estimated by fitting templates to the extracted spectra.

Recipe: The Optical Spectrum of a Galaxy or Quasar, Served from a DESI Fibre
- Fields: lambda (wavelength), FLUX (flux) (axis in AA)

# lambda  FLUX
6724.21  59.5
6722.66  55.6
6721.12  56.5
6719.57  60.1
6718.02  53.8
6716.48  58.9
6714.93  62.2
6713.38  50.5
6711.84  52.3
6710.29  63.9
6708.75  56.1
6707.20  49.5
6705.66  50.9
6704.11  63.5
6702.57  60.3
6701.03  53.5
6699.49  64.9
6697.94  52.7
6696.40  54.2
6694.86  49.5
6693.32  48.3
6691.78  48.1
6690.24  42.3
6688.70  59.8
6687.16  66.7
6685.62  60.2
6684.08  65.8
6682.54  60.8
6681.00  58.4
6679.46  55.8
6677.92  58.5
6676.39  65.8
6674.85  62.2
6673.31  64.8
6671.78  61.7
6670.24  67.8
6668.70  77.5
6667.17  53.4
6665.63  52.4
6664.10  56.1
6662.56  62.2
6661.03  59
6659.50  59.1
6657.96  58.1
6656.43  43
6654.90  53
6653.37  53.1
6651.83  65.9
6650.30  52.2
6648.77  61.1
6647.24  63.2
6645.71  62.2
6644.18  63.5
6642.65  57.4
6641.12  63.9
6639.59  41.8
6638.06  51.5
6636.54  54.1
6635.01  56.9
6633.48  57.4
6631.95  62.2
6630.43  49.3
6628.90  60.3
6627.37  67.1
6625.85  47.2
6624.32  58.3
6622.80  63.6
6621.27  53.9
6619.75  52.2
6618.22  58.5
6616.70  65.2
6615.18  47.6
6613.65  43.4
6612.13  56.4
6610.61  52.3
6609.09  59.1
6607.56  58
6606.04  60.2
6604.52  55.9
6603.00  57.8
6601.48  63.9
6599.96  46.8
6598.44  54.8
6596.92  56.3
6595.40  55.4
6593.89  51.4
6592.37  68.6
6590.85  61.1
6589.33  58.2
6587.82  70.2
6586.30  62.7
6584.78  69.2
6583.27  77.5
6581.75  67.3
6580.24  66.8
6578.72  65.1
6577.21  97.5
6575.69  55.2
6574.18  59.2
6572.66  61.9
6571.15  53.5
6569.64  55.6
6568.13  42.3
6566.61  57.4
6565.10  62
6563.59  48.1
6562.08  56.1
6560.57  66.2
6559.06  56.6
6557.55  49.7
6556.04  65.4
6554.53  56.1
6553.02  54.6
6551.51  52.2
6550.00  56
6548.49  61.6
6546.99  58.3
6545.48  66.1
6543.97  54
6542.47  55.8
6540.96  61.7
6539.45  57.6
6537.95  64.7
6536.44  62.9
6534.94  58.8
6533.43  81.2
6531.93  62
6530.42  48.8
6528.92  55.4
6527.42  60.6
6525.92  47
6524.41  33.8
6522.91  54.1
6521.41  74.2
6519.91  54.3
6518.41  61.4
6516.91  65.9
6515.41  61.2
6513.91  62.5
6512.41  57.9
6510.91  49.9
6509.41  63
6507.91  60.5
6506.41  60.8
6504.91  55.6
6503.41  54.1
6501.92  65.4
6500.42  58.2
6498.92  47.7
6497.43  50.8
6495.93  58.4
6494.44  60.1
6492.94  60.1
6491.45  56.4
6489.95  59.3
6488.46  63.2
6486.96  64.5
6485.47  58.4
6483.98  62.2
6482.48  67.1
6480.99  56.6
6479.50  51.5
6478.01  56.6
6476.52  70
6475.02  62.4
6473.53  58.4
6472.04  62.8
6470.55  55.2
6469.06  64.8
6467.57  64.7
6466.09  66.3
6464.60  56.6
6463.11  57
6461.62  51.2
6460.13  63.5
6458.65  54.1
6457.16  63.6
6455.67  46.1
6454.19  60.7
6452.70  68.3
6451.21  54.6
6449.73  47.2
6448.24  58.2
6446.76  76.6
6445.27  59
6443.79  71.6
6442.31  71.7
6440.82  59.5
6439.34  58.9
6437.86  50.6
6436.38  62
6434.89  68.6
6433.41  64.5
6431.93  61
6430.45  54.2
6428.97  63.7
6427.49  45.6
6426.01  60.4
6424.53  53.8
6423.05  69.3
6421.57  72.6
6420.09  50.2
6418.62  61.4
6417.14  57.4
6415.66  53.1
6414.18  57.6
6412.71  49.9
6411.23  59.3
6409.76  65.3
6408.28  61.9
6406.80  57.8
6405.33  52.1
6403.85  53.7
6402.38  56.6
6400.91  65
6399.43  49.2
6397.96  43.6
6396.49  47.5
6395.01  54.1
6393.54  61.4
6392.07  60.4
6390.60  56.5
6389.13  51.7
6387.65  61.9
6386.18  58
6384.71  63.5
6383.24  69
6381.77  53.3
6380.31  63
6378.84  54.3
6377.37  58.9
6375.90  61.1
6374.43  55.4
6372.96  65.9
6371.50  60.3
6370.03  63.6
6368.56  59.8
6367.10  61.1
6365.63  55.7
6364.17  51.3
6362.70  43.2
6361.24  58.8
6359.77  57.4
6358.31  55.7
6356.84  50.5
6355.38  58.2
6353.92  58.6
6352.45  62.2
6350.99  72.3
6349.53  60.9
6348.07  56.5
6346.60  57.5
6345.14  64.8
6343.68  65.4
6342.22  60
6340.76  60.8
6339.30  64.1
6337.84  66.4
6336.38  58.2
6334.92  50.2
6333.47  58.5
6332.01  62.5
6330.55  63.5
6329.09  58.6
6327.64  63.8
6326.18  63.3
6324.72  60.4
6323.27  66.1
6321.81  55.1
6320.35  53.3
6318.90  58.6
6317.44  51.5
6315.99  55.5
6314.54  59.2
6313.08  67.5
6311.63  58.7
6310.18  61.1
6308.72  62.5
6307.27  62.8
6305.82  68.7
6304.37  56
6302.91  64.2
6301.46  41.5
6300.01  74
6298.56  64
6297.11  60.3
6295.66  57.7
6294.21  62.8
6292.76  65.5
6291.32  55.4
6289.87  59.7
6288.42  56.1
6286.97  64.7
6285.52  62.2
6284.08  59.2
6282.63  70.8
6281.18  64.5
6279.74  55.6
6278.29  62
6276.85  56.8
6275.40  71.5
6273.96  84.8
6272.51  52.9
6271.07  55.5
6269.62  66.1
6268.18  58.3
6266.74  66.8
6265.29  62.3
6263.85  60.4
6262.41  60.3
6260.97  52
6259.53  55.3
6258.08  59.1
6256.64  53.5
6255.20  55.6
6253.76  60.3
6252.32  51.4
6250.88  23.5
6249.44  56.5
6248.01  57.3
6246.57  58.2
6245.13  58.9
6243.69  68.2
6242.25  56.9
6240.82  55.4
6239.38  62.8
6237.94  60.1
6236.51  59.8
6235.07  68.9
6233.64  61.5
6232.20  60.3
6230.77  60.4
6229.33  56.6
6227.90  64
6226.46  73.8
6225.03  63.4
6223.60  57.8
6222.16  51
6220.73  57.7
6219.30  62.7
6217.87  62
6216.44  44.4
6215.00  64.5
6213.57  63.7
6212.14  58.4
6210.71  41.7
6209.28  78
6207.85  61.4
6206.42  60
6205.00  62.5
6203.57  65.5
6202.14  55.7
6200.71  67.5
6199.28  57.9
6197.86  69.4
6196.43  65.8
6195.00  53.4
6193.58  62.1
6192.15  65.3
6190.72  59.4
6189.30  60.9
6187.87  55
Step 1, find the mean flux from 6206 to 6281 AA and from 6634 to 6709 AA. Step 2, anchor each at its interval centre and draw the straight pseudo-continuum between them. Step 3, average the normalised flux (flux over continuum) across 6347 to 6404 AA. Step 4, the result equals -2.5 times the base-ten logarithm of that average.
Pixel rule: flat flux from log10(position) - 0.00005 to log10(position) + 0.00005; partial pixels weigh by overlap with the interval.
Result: 0.022 mag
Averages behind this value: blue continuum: 59.5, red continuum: 57.6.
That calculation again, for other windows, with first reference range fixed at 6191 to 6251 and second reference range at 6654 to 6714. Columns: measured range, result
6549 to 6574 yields 0.043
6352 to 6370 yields 0.060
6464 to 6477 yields -0.063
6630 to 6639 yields 0.049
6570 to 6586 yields -0.153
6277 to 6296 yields -0.024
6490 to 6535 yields 0.010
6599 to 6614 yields 0.043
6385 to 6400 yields 0.085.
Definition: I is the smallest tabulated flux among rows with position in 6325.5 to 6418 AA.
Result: 43.2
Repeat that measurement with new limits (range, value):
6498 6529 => 33.8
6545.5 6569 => 42.3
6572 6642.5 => 41.8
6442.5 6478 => 46.1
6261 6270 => 58.3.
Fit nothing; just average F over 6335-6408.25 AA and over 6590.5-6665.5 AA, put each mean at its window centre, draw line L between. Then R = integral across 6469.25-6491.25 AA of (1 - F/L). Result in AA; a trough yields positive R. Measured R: -1.1 AA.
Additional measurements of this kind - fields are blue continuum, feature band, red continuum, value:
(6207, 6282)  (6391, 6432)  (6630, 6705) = 1.3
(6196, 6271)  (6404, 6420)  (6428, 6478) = 0.9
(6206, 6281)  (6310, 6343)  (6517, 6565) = -0.4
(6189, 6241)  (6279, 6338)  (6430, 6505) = 0.2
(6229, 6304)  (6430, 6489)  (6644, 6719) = -1.7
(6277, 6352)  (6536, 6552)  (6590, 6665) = -0.4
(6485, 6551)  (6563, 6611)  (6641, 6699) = -1.6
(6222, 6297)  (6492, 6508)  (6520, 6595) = 0.7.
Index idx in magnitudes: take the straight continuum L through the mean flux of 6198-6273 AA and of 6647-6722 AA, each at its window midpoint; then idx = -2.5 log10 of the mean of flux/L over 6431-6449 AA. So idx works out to -0.09 mag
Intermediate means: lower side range 59.1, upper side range 57.7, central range 63.4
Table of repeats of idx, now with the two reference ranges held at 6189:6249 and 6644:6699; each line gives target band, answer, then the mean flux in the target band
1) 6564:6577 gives 0.03 mag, 57.4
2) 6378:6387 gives -0.01 mag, 60.2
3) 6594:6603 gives 0.06 mag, 55.4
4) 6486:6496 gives -0.02 mag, 60.4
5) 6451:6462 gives 0.03 mag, 58.1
